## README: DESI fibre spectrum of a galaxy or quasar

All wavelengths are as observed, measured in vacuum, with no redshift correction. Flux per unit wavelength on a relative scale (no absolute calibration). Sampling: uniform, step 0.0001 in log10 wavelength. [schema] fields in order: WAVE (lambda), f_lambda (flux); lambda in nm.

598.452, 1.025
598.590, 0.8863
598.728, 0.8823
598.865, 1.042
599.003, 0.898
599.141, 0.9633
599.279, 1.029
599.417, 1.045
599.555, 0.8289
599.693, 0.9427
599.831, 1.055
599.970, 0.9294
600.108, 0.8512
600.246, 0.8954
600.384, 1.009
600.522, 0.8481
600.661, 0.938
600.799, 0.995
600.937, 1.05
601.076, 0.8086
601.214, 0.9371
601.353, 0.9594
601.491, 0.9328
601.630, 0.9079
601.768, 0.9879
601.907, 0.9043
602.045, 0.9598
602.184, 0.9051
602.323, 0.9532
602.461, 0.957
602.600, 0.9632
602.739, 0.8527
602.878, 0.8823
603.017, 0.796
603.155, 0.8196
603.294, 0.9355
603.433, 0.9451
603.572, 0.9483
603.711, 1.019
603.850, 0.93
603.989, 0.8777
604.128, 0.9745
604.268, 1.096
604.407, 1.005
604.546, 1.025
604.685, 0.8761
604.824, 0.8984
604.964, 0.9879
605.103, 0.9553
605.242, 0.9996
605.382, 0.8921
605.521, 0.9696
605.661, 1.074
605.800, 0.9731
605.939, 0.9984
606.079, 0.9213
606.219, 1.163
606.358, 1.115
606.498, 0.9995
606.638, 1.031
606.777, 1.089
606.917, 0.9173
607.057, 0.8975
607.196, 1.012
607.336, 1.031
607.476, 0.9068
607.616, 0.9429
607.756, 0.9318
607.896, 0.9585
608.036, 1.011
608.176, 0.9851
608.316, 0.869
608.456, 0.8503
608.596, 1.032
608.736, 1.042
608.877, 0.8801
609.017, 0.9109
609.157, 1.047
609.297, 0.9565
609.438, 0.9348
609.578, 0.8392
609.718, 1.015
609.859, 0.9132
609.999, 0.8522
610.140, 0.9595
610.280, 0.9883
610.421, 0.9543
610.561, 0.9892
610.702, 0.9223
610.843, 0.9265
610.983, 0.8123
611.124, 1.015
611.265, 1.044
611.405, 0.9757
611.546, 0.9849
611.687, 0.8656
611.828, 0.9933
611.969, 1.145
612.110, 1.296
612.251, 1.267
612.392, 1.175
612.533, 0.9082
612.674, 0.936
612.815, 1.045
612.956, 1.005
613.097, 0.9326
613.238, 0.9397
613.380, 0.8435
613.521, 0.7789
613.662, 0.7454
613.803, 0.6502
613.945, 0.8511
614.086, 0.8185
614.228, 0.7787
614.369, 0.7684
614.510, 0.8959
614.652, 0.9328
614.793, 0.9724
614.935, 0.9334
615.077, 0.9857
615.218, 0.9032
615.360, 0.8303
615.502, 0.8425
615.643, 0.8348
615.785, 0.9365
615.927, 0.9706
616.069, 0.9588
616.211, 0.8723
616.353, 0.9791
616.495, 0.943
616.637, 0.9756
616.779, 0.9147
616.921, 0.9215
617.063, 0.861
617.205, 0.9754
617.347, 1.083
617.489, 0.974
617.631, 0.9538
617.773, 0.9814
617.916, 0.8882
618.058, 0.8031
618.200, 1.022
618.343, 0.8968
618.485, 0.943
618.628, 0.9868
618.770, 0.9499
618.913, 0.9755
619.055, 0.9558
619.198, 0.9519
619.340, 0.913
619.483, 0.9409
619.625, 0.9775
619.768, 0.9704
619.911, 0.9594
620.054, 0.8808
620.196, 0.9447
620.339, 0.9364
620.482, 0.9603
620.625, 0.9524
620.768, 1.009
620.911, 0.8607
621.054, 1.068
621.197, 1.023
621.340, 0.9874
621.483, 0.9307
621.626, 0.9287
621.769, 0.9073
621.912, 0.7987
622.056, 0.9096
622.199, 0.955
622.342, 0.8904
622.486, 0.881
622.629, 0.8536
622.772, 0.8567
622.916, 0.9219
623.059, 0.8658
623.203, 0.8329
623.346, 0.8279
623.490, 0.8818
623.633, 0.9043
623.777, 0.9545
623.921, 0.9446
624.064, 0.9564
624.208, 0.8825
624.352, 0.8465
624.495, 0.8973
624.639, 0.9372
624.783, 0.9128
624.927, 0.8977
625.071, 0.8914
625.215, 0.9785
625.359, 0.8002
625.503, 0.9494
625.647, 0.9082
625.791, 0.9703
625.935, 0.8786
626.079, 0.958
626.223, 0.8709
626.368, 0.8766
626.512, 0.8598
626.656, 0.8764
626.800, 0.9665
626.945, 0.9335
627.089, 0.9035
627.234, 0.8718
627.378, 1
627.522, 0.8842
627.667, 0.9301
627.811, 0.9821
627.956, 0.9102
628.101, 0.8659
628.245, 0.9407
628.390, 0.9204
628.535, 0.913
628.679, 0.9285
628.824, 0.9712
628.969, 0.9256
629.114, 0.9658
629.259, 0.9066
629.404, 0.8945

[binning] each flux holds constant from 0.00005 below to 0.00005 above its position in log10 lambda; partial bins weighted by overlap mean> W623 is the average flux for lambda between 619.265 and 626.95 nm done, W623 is 0.916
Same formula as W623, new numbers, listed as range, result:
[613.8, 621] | 0.924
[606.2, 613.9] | 0.966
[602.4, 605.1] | 0.937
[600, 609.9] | 0.954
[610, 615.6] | 0.937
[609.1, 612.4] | 0.991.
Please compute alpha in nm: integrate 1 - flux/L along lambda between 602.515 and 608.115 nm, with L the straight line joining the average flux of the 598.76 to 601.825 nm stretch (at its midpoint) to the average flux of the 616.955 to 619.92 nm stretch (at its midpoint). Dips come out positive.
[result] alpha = -0.10 nm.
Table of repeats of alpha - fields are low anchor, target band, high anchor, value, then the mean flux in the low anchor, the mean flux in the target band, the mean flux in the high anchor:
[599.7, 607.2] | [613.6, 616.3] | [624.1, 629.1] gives 0.191 nm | 0.956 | 0.869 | 0.914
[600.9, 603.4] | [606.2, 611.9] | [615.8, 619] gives -0.205 nm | 0.916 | 0.963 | 0.947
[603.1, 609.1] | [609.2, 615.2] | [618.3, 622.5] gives 0.105 nm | 0.97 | 0.942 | 0.943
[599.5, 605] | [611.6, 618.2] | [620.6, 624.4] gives -0.089 nm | 0.935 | 0.933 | 0.912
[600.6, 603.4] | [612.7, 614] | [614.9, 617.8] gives 0.089 nm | 0.923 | 0.868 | 0.934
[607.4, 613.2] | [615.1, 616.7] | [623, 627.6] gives 0.057 nm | 0.976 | 0.915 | 0.904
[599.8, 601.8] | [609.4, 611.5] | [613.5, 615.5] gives -0.167 nm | 0.937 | 0.944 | 0.848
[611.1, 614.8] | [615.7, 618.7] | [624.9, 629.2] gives -0.023 nm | 0.946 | 0.944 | 0.918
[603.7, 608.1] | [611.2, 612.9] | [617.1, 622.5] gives -0.152 nm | 0.983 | 1.05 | 0.946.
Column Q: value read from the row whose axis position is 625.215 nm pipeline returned 0.9785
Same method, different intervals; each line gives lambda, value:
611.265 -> 1.044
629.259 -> 0.9066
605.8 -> 0.9731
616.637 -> 0.9756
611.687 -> 0.8656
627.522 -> 0.8842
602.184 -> 0.9051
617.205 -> 0.9754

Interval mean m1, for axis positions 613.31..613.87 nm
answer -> 0.756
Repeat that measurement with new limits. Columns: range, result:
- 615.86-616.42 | 0.944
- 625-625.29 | 0.933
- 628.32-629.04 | 0.932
